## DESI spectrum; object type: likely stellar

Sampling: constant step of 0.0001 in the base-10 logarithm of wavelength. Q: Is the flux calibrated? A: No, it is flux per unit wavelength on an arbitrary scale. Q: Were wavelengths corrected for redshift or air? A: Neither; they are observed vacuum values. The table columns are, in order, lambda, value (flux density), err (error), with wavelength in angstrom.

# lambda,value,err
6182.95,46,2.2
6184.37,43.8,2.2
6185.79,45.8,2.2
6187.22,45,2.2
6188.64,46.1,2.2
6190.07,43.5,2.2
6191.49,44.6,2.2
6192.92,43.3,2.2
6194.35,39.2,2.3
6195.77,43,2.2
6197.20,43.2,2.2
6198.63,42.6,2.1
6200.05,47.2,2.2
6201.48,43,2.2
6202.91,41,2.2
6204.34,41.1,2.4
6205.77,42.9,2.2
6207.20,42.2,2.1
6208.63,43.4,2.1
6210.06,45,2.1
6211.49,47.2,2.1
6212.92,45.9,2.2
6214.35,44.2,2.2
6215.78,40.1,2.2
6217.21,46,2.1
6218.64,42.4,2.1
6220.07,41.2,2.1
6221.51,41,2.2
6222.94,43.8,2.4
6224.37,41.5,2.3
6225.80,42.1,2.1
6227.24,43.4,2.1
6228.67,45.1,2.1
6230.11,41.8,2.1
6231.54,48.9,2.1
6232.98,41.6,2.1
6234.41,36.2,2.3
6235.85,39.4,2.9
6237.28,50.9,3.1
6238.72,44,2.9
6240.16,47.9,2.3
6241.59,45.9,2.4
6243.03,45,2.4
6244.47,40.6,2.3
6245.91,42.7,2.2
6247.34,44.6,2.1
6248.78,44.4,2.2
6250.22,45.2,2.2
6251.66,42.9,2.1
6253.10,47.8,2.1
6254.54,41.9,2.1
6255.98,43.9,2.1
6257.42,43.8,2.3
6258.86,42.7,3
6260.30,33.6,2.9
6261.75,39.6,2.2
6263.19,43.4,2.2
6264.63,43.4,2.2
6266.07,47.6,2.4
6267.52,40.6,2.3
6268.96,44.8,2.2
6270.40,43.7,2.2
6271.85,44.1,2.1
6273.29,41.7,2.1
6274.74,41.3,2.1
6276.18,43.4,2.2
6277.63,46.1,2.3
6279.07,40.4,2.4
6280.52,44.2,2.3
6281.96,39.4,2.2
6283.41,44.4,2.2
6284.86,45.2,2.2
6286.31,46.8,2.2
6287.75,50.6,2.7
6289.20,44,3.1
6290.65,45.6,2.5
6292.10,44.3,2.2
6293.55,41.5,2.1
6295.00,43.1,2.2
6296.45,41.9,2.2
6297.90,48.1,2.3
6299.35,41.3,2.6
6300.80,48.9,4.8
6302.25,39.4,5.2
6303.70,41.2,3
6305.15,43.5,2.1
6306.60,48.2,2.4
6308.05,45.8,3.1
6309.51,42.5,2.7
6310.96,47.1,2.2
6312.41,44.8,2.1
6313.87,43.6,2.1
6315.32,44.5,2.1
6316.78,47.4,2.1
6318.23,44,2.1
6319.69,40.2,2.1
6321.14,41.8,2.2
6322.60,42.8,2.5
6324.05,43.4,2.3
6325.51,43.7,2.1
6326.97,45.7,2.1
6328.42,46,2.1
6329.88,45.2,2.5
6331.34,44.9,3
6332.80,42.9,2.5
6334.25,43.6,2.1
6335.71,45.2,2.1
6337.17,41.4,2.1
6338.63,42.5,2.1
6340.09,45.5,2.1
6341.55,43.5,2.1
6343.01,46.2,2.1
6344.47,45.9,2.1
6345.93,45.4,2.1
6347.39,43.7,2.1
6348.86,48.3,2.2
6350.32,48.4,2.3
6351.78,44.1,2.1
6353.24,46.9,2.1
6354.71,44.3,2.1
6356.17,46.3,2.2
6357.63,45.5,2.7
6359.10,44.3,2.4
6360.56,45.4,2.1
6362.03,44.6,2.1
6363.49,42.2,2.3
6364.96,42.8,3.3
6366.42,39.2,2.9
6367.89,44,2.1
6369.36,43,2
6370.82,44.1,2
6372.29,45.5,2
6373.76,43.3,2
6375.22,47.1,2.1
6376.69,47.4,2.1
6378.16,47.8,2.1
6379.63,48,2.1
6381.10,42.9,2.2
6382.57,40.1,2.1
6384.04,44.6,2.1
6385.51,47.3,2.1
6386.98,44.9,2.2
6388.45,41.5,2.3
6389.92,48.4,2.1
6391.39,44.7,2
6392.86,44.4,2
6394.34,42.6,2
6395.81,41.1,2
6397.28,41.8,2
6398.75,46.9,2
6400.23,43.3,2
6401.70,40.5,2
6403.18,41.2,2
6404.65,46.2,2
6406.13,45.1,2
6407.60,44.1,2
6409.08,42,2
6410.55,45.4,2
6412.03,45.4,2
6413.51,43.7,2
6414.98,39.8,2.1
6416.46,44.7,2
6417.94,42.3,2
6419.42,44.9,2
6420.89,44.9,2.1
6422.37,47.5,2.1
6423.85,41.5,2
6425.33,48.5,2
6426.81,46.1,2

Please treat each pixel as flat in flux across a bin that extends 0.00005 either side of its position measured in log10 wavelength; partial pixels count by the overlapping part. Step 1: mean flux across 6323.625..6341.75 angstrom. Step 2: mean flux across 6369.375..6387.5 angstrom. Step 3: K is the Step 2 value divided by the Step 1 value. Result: 1.02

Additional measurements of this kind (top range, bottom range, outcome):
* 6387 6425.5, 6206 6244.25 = 1.01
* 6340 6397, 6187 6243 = 1.03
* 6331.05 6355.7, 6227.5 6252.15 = 1.02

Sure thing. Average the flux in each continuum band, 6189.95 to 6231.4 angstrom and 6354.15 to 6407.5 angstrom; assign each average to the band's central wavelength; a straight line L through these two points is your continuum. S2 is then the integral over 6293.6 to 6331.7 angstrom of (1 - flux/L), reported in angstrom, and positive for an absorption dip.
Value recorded -0.3 angstrom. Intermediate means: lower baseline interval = 43.2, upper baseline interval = 44.2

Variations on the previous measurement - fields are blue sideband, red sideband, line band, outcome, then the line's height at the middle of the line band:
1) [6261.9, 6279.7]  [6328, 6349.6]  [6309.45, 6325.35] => 0.1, 44.2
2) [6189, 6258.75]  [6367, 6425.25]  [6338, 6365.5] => -0.6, 44.1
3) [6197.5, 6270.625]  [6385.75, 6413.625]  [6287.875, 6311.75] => -0.4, 43.6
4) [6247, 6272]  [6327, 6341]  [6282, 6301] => -0.5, 43.6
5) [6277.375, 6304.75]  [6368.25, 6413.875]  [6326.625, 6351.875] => -0.4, 44.2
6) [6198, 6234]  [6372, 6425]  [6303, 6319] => -0.4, 43.8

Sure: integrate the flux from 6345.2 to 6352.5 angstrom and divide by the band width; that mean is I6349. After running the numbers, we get 46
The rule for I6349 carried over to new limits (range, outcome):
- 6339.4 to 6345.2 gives 45.3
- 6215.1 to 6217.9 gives 43.1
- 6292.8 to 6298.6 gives 43.6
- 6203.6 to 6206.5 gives 41.9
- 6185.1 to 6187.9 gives 45.3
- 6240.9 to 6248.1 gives 43.8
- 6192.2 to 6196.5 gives 41.8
